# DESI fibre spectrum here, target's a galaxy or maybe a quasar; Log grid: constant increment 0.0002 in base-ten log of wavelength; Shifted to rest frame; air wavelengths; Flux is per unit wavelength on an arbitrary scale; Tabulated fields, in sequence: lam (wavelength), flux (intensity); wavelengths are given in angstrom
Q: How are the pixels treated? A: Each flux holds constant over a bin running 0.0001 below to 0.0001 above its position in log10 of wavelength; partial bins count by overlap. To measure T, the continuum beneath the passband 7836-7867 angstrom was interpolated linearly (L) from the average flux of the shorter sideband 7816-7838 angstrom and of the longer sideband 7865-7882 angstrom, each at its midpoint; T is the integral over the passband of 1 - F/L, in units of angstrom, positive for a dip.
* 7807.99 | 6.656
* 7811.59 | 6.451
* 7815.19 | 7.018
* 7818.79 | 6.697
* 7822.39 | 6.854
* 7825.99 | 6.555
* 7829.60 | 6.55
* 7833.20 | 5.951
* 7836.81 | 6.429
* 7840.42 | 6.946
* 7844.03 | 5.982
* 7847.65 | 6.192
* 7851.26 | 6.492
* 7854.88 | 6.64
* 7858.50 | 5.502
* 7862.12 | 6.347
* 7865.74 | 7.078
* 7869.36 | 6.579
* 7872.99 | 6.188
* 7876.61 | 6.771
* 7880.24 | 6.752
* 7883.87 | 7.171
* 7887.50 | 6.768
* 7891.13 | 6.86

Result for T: 1.0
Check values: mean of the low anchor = 6.53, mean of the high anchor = 6.65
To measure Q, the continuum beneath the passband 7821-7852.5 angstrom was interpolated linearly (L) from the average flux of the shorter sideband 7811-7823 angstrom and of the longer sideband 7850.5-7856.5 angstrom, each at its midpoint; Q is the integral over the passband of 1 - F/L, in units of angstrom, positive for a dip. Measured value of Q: 1.1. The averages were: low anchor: 6.78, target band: 6.43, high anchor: 6.57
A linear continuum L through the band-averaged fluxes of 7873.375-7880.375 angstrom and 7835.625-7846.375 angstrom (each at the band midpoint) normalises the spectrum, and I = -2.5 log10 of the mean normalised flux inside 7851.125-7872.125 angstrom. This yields 0.02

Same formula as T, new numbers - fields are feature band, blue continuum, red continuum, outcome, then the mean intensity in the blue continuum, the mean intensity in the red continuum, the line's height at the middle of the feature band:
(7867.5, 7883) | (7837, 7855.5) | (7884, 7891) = 0.3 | 6.43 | 6.89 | 6.76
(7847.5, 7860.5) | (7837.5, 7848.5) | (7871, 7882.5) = 0.5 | 6.39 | 6.59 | 6.46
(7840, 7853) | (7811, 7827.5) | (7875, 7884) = 0.8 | 6.74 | 6.85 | 6.79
